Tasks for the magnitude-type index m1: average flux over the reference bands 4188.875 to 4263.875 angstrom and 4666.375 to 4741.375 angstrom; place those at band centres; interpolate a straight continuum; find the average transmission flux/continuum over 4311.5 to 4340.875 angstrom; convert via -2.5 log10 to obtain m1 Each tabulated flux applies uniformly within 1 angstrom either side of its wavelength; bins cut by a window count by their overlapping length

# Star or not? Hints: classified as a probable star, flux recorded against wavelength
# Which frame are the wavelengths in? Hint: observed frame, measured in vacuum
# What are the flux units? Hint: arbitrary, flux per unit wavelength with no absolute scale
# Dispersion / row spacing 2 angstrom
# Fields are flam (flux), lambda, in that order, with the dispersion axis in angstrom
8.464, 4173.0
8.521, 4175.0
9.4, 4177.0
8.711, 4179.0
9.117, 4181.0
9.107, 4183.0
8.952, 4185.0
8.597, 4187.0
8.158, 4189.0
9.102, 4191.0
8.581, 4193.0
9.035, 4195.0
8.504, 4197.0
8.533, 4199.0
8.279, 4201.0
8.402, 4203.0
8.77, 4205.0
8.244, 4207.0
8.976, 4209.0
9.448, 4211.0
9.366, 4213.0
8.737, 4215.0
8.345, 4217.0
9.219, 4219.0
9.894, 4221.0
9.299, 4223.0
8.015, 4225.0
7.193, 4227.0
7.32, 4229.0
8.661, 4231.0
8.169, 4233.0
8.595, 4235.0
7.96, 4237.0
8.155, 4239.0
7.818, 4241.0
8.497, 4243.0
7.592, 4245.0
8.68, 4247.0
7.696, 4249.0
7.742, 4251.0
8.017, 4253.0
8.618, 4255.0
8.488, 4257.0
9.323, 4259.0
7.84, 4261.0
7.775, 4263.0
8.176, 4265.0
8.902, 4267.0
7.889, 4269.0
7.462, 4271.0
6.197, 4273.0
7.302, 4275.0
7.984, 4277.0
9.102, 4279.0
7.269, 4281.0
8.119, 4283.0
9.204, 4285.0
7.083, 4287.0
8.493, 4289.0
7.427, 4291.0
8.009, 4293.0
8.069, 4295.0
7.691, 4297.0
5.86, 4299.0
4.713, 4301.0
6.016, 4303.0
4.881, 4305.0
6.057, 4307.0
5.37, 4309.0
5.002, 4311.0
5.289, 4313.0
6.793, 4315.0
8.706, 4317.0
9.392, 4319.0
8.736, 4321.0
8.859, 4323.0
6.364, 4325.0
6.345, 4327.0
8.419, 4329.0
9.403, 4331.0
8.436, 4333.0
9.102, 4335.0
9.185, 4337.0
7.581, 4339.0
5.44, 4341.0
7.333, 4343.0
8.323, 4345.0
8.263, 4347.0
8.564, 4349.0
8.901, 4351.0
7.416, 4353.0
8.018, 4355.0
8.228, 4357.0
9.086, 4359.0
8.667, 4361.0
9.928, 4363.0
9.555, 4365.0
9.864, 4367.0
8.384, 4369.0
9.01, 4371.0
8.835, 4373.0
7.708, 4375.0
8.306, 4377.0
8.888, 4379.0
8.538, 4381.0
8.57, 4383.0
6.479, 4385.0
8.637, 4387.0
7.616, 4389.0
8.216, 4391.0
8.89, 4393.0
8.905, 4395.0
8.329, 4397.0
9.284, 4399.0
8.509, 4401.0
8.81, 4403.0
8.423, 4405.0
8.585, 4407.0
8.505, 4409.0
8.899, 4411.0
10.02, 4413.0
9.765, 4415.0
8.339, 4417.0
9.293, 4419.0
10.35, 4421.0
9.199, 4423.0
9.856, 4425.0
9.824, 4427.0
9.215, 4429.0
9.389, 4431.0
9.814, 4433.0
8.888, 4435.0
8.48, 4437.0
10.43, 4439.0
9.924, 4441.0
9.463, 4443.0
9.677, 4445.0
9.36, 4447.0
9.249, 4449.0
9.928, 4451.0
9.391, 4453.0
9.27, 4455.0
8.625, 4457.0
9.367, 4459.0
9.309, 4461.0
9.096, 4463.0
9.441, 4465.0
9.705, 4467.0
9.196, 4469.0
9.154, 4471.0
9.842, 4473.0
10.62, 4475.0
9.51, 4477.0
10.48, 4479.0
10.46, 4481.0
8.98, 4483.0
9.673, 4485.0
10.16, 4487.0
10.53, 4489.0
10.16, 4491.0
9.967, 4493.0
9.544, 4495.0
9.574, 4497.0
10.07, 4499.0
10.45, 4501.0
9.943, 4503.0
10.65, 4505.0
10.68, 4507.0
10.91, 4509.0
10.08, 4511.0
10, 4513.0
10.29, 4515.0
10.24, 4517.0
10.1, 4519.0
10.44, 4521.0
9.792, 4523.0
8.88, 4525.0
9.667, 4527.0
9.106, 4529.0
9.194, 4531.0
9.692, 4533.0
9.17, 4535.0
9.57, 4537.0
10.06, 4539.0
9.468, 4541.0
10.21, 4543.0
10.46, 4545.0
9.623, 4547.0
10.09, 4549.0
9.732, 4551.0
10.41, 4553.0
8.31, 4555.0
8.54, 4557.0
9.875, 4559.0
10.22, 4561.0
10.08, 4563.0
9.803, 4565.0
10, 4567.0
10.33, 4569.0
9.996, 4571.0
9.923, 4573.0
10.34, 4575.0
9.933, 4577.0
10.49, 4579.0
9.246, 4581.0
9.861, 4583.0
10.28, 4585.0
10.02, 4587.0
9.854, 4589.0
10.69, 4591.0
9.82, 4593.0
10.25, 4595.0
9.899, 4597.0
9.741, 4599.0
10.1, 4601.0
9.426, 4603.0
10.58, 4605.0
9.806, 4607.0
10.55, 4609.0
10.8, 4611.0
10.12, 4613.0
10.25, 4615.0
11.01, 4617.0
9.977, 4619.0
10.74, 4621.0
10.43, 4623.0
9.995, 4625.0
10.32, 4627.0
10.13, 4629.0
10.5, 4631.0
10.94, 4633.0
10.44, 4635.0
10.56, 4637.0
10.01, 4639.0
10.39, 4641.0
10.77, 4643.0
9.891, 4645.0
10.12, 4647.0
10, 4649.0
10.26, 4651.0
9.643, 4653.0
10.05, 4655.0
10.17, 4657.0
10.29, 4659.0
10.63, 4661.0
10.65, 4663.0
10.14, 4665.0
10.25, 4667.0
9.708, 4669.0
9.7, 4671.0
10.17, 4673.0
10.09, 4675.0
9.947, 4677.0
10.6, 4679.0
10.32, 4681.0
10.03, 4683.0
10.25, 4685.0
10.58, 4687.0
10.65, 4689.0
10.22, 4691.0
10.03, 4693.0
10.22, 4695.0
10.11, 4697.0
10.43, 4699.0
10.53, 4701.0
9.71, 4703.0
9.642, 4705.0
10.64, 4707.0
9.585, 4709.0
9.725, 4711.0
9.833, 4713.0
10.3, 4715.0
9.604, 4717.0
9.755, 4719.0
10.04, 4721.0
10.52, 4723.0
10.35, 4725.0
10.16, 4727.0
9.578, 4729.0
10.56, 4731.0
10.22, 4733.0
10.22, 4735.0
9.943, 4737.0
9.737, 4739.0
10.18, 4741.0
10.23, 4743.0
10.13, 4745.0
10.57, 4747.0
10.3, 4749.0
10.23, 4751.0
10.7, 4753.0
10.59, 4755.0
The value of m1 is 0.12 mag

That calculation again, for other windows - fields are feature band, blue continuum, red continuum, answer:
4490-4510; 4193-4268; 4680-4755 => -0.089 mag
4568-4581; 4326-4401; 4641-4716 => -0.057 mag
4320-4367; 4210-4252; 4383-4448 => 0.062 mag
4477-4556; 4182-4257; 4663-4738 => -0.046 mag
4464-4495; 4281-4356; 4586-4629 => -0.098 mag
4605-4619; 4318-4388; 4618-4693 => -0.045 mag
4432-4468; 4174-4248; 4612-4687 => 0.010 mag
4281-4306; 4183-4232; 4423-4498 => 0.249 mag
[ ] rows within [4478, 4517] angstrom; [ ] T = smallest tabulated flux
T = 8.98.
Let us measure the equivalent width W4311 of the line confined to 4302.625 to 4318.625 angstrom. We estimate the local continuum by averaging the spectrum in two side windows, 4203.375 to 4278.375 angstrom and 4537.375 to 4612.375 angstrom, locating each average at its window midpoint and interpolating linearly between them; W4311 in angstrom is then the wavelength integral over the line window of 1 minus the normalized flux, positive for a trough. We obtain 4.6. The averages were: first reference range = 8.29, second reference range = 9.97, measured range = 6.15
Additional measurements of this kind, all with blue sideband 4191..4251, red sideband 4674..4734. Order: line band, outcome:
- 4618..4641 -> -1.13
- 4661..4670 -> -0.21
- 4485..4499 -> -0.83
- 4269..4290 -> 2.07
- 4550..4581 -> -0.58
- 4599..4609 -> -0.22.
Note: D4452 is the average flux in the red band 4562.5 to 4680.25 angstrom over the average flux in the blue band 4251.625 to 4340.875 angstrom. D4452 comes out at 1.34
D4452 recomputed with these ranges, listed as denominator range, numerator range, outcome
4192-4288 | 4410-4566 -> 1.17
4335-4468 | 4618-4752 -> 1.15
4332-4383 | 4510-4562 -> 1.15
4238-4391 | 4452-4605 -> 1.25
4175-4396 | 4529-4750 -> 1.24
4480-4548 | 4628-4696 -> 1.03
